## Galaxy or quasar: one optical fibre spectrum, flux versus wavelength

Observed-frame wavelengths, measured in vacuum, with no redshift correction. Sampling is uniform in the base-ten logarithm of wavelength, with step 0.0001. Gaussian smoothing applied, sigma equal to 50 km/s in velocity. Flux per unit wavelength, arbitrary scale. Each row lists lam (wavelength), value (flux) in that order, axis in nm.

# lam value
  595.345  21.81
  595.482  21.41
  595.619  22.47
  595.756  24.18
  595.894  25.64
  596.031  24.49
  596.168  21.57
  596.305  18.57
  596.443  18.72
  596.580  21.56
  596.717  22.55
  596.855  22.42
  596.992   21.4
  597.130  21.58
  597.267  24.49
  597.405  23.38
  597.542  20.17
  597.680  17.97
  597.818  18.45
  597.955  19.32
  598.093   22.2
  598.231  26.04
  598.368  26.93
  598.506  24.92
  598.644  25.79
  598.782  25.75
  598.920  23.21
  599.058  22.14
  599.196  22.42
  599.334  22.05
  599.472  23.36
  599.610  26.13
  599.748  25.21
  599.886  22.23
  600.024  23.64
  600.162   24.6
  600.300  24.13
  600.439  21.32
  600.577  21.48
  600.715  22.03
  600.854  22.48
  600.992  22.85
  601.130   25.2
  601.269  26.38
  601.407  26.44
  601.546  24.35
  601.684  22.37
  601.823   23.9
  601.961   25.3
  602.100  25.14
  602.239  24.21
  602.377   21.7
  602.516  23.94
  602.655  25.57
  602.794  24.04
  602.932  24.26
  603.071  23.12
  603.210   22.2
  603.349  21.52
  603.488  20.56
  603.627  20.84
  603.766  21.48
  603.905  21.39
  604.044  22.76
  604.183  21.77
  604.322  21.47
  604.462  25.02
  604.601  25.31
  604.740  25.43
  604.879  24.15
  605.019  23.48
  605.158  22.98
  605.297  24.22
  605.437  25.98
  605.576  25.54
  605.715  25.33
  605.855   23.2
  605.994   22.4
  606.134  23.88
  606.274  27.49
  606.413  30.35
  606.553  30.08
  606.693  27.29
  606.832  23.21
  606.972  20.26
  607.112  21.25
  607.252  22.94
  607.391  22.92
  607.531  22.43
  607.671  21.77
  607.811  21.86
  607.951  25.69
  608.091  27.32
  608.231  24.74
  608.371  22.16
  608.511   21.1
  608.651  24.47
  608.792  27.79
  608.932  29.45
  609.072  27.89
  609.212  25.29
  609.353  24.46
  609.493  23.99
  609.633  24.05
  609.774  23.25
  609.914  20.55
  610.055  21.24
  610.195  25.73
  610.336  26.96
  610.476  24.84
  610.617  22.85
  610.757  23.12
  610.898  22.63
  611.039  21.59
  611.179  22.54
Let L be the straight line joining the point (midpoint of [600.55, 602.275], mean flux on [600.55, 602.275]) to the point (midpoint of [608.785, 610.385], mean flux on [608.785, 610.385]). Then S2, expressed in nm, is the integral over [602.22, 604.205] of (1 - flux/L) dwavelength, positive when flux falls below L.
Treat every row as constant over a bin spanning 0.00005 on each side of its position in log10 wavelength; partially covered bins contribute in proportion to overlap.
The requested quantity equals 0.13 nm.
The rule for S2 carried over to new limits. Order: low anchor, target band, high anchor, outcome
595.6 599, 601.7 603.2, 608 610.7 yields -0.03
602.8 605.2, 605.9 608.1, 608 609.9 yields -0.02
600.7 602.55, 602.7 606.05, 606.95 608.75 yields 0.05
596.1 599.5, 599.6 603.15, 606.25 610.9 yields -0.14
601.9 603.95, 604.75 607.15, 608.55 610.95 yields -0.11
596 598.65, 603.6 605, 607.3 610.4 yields 0.02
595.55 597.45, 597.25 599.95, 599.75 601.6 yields -0.01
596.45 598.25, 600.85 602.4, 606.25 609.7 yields -0.11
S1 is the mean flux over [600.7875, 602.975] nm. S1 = 24.3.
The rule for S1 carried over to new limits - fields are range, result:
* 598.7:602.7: 23.8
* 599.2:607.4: 23.8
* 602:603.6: 23.3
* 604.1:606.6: 24.8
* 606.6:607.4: 23.2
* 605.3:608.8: 24.4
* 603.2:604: 21.3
